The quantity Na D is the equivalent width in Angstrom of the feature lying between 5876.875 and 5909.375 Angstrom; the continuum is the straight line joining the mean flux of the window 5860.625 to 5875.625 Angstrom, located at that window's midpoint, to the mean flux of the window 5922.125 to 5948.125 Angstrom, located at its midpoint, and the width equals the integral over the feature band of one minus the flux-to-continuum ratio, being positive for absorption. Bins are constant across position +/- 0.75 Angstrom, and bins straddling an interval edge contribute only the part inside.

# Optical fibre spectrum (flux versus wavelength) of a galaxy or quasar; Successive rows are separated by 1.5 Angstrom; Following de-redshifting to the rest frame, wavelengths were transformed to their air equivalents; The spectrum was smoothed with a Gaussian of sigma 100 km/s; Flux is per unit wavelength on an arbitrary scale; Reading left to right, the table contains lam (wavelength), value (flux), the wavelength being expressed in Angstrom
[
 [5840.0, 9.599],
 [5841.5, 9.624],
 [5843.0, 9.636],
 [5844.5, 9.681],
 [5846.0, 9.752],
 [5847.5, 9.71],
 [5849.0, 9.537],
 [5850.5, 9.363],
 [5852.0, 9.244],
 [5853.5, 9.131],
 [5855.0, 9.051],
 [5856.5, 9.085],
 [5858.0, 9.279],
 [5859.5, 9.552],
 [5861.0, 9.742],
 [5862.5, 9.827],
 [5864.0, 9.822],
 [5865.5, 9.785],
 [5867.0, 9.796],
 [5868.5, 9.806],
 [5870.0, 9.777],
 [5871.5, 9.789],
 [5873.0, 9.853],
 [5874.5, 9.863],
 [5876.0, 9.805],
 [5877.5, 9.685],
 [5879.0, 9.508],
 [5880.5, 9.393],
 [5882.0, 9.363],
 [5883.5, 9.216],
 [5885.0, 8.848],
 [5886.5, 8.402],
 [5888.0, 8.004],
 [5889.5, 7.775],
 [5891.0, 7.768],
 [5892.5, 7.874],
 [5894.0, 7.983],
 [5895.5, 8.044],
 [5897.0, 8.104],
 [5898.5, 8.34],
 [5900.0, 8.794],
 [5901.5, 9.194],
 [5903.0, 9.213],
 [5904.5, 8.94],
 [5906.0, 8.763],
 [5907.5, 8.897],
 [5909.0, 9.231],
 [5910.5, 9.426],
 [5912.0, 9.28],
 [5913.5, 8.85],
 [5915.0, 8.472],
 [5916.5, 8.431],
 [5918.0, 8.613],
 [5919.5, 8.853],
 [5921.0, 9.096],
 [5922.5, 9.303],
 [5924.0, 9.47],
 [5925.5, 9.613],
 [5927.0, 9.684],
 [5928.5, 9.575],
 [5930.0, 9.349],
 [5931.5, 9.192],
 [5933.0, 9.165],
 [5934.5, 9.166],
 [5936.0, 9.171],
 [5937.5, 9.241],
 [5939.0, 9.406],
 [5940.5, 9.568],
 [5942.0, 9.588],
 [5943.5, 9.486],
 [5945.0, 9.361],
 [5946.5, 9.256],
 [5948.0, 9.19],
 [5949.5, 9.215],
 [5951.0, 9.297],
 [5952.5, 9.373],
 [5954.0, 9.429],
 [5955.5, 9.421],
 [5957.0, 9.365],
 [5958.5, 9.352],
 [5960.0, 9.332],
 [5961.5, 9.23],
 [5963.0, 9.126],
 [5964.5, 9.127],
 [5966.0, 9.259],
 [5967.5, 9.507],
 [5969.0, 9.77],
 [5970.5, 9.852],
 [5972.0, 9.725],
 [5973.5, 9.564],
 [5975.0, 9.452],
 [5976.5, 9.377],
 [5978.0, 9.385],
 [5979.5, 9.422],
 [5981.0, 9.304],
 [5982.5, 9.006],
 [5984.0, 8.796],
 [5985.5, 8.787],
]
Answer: 3.2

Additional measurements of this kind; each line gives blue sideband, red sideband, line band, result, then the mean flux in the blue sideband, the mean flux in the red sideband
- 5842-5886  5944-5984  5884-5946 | 3.5 Angstrom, 9.54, 9.36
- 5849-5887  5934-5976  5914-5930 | 0.5 Angstrom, 9.49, 9.39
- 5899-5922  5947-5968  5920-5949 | -0.8 Angstrom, 8.93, 9.3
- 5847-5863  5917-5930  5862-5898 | 1.1 Angstrom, 9.4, 9.26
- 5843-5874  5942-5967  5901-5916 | 0.7 Angstrom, 9.58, 9.31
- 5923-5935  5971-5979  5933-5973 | 0.4 Angstrom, 9.4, 9.51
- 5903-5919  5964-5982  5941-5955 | -0.2 Angstrom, 8.9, 9.48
